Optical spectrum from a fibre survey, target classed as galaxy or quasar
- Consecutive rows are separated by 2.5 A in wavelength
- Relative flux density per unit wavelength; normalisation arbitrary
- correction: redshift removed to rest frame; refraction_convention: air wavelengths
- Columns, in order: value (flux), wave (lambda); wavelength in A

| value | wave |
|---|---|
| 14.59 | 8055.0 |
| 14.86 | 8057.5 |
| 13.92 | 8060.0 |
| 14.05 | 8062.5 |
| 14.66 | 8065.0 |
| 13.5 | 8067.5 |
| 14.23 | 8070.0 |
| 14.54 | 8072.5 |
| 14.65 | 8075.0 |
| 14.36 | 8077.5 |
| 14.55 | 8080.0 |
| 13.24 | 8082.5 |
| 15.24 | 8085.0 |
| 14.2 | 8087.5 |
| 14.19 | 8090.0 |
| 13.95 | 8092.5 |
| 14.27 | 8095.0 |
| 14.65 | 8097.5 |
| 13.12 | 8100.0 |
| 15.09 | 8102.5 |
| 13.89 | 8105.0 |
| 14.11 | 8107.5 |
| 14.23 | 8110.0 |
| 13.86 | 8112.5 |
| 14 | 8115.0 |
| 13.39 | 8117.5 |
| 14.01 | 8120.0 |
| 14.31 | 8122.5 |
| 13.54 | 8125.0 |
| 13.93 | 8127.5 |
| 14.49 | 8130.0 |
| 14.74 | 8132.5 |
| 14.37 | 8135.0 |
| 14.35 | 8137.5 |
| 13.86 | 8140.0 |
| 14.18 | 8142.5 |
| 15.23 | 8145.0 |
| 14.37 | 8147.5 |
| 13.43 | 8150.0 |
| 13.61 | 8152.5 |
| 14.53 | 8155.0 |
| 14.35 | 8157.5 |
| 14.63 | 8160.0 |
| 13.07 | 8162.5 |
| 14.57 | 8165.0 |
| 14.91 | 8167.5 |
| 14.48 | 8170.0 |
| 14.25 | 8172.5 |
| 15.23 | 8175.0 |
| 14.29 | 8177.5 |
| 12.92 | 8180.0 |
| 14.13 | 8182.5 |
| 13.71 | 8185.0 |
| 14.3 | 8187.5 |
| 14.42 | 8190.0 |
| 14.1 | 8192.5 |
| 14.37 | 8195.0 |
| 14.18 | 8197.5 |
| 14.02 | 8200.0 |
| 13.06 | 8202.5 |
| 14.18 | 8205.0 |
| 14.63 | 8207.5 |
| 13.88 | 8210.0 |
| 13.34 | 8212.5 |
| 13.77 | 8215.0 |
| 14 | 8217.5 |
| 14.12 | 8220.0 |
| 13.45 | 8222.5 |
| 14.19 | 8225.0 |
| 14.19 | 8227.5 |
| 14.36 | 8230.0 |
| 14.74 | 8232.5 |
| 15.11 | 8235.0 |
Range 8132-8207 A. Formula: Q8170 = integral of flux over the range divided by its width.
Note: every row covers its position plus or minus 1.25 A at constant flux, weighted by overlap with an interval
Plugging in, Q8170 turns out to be 14.2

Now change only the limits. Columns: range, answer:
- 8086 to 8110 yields 14.2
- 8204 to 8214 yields 14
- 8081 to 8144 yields 14.1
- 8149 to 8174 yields 14.2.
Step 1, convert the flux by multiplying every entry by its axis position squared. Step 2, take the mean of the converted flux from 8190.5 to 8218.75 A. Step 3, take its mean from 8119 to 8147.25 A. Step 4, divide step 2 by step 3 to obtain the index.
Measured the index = 1.00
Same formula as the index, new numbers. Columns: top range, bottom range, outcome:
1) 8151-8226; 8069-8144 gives 1.01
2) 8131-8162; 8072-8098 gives 1.01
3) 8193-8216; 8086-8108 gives 1.01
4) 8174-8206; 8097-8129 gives 1.02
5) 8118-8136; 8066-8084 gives 1.01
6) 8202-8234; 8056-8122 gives 1.02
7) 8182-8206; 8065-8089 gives 1.01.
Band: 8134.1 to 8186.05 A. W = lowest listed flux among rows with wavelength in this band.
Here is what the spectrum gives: 12.92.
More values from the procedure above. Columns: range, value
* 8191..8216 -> 13.06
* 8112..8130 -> 13.39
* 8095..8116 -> 13.12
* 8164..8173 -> 14.25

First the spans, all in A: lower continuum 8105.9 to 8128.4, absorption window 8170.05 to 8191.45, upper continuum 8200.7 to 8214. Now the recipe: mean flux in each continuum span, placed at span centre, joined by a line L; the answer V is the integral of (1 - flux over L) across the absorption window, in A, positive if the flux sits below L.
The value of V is -0.5 A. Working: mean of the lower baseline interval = 13.9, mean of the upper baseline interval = 13.8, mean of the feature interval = 14.2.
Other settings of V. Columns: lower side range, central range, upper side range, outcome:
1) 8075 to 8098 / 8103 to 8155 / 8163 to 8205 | 0.4 A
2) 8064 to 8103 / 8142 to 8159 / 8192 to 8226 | -0.2 A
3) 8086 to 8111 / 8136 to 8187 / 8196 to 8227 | -0.6 A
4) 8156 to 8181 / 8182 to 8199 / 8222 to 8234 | 0.1 A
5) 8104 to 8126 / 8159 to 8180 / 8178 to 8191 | -0.6 A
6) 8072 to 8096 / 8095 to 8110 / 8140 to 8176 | 0.1 A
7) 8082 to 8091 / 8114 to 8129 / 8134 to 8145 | 0.5 A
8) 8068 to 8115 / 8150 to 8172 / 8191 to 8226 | -0.2 A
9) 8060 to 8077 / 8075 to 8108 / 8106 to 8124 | -0.3 A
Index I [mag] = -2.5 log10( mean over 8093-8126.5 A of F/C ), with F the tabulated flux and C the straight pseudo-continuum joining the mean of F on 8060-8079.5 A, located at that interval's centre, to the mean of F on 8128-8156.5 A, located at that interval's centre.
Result 0.019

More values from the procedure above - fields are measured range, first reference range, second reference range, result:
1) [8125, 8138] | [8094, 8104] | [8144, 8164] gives -0.008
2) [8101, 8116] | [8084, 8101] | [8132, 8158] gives 0.004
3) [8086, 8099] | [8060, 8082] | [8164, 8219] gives -0.001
